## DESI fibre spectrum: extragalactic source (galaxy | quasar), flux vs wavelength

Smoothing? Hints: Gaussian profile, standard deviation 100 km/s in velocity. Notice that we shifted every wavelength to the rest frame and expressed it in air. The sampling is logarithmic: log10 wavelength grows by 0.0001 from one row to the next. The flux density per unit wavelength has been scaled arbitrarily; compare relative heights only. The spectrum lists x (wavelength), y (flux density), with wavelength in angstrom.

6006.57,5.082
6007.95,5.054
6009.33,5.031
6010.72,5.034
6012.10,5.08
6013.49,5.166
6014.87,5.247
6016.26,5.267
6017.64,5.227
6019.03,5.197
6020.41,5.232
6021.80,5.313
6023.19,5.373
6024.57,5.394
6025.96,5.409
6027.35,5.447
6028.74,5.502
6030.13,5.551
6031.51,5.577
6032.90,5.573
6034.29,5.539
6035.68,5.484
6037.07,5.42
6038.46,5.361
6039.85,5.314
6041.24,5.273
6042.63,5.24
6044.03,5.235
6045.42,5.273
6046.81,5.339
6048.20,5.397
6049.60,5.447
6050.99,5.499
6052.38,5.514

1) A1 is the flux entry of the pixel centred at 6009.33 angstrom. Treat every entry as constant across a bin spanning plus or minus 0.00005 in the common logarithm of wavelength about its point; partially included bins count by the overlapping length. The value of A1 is 5.031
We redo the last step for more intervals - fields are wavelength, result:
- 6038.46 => 5.361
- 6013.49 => 5.166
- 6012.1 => 5.08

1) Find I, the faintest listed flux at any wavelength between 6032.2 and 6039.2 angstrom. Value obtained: 5.361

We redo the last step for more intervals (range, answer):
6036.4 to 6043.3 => 5.24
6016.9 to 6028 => 5.197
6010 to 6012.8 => 5.034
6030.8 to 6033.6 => 5.573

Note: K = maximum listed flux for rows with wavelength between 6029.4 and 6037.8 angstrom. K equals 5.577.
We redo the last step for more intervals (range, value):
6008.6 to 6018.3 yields 5.267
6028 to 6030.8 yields 5.551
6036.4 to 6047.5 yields 5.42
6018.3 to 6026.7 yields 5.409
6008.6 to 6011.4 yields 5.034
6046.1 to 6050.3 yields 5.447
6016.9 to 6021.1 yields 5.232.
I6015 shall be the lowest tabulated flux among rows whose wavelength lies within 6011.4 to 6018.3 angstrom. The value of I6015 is 5.08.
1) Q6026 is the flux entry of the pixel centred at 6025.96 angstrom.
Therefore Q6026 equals 5.409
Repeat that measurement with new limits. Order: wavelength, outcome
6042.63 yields 5.24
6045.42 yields 5.273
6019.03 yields 5.197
